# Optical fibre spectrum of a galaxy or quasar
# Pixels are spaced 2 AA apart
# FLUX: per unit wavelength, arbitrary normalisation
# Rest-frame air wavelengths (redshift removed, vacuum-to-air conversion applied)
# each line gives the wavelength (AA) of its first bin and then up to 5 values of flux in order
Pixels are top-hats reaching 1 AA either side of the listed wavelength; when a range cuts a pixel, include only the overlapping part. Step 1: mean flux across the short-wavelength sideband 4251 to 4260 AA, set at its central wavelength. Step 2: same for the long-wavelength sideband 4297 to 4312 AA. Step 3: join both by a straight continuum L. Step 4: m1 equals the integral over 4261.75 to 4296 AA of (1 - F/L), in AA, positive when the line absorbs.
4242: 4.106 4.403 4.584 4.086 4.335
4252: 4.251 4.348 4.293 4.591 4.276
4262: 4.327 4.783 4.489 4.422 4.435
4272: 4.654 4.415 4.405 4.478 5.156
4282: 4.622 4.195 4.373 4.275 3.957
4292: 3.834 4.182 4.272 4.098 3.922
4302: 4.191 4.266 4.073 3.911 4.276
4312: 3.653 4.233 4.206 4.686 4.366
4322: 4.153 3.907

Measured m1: -1.5 AA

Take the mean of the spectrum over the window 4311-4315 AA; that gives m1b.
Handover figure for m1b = 3.94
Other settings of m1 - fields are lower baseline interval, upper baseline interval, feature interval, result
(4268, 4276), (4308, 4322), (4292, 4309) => 0.80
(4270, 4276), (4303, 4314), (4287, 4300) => 0.46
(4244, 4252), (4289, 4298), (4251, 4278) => -1.30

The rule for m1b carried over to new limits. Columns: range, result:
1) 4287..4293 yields 4.02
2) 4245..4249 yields 4.33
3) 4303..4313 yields 4.04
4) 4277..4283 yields 4.75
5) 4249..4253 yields 4.29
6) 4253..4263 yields 4.37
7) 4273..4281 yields 4.61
